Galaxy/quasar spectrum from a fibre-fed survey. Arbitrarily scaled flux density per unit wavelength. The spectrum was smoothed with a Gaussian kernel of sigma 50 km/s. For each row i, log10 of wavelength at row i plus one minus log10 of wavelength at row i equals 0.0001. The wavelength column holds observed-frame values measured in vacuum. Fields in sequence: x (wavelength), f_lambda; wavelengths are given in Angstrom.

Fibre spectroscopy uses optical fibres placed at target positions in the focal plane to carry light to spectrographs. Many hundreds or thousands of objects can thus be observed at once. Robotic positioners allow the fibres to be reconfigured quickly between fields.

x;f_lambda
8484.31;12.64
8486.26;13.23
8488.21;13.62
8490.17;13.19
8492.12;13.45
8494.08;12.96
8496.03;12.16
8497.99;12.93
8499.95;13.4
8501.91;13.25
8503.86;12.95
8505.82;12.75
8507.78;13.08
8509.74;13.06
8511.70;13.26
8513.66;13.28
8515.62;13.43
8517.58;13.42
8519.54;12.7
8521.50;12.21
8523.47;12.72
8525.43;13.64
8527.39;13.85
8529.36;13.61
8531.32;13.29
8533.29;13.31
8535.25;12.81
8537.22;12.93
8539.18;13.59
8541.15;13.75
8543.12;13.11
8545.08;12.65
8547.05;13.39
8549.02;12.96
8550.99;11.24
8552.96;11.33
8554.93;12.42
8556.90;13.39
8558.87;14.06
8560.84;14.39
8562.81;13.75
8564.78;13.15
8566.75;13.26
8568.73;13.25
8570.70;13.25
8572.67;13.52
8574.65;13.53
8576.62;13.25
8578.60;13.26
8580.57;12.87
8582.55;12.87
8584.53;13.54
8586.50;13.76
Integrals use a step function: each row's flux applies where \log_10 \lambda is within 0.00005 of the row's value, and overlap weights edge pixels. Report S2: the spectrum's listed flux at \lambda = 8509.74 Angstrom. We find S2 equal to 13.06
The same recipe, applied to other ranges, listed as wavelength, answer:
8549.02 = 12.96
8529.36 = 13.61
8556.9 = 13.39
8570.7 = 13.25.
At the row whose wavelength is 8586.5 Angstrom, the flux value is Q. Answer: 13.76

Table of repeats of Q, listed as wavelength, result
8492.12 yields 13.45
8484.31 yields 12.64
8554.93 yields 12.42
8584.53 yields 13.54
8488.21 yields 13.62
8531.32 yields 13.29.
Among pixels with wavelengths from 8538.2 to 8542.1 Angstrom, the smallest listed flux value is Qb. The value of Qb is 13.59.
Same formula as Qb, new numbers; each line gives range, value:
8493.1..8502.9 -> 12.16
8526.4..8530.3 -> 13.61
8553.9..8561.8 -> 12.42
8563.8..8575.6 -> 13.15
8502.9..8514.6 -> 12.75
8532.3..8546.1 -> 12.65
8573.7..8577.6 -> 13.25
